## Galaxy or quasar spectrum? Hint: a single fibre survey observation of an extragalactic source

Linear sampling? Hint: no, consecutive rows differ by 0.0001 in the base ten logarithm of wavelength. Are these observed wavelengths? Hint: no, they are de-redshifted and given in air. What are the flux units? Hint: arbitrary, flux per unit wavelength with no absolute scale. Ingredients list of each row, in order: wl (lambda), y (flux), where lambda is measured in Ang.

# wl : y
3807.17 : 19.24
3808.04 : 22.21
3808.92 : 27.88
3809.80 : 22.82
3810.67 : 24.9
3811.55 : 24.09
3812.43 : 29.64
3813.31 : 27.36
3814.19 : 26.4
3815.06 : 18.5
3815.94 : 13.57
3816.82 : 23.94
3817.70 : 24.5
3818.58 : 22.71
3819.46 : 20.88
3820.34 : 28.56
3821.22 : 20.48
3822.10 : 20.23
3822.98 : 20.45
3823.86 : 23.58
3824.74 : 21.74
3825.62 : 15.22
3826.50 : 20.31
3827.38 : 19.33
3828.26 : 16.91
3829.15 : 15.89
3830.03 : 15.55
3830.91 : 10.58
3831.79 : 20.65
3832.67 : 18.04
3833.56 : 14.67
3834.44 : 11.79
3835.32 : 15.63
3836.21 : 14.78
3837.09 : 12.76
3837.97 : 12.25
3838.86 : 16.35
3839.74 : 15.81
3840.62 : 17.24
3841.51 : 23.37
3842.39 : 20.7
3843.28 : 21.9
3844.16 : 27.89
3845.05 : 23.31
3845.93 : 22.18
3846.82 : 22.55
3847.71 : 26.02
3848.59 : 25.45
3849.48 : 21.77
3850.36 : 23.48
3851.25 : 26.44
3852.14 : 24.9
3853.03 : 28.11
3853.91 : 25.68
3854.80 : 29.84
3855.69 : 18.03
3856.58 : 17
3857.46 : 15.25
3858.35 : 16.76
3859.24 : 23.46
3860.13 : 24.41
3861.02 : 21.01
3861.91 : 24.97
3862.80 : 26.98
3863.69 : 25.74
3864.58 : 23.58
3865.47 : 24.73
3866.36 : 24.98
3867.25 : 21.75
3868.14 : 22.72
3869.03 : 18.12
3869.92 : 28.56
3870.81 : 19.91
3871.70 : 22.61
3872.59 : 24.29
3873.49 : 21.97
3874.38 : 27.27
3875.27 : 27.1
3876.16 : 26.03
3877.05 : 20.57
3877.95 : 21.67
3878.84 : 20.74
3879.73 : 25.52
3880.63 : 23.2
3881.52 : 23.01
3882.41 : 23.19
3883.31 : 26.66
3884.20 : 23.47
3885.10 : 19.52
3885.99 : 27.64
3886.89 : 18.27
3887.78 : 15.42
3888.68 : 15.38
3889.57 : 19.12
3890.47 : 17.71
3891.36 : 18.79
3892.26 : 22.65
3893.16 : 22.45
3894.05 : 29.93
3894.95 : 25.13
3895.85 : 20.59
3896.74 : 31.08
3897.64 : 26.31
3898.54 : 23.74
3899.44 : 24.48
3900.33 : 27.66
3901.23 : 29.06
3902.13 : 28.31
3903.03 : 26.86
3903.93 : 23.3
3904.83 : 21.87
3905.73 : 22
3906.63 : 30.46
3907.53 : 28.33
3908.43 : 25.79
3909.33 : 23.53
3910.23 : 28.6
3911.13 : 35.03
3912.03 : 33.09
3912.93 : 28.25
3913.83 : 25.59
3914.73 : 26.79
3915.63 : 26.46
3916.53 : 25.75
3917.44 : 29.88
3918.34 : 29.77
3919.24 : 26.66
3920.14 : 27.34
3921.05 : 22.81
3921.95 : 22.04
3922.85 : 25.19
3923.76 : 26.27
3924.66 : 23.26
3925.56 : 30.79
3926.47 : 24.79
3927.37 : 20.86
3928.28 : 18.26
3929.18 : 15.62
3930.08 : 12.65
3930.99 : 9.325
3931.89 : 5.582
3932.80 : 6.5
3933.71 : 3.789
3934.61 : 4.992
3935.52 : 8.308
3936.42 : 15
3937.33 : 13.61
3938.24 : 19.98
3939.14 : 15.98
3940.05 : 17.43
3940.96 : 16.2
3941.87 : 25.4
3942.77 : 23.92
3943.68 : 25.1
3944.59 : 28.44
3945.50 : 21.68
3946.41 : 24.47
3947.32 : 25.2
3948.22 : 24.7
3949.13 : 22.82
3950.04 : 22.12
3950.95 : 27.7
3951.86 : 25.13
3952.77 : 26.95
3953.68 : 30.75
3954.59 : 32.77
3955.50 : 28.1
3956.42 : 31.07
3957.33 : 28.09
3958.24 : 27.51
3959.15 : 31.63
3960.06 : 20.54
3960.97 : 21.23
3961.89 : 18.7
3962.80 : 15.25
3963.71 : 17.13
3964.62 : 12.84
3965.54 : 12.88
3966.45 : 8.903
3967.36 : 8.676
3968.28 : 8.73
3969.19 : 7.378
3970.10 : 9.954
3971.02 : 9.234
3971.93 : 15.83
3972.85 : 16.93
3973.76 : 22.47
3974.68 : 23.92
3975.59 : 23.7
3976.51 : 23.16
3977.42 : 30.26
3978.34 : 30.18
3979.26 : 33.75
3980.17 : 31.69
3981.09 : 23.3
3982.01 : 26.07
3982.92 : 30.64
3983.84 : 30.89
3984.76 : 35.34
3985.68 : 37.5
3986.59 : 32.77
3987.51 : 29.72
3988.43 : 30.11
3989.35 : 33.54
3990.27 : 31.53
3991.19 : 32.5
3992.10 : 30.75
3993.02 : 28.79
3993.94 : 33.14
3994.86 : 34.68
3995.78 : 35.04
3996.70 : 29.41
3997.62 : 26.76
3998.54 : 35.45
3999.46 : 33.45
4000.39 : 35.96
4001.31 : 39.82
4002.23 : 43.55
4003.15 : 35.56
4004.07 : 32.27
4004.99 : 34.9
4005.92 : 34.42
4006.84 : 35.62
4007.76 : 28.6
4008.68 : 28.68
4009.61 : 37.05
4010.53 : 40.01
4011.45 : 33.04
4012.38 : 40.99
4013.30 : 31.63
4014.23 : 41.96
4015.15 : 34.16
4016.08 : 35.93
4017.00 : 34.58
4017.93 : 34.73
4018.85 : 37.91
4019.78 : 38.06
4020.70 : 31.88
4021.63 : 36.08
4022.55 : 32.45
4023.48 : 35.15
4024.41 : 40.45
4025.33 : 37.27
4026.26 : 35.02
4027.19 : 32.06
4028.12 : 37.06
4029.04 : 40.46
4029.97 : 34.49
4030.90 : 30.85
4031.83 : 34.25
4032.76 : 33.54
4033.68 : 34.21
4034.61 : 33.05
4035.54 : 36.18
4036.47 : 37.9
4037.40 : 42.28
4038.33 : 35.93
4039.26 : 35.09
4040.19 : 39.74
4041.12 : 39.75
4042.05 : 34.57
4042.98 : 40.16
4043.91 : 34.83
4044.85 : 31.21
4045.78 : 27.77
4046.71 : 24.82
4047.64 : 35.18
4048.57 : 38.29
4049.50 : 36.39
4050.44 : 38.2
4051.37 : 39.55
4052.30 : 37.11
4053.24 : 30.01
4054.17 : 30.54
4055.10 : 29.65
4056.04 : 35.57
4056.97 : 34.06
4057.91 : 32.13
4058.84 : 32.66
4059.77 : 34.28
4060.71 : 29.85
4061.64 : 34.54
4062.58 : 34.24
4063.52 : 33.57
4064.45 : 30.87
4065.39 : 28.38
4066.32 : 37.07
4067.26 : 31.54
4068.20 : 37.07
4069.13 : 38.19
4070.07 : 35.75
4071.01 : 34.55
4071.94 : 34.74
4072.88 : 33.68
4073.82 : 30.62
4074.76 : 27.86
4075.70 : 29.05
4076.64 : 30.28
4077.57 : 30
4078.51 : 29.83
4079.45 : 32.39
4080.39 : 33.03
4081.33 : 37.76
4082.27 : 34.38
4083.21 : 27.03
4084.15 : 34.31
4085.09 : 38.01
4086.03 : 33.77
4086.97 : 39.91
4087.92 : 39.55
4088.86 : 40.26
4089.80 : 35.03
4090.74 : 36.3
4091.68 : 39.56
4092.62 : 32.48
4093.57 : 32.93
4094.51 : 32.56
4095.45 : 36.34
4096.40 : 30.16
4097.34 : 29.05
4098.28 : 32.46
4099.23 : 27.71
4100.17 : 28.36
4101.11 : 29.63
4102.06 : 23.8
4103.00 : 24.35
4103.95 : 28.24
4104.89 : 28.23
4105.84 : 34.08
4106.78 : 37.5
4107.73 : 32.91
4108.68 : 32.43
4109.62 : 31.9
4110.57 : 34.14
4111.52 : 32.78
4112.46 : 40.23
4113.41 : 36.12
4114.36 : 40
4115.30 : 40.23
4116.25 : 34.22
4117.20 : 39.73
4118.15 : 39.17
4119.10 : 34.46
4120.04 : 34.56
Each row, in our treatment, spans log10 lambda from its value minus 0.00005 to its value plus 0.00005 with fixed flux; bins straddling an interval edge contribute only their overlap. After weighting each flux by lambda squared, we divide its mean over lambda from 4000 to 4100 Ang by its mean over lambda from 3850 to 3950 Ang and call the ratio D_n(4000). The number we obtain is 1.64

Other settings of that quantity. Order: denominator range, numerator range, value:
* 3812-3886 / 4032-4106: 1.73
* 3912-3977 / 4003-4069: 1.77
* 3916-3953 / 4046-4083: 1.73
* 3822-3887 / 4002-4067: 1.78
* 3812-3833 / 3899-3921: 1.38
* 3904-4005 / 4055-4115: 1.45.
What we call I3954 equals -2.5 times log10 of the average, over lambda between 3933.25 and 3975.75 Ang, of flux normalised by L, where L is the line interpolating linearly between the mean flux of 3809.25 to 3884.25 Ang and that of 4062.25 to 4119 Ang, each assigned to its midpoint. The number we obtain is 0.34 mag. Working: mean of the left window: 21.7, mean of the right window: 33.5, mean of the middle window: 19.6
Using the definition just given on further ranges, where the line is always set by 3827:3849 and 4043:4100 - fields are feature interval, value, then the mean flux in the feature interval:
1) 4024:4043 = -0.170 mag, 36.3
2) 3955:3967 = 0.245 mag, 21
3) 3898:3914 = -0.182 mag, 27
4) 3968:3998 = 0.045 mag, 26.8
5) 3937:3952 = 0.136 mag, 22.4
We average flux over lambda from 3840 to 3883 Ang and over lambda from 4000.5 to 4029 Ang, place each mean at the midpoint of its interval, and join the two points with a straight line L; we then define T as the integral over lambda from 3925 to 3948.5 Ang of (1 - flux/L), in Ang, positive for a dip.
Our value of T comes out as 9.5 Ang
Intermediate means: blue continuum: 23.2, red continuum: 35.8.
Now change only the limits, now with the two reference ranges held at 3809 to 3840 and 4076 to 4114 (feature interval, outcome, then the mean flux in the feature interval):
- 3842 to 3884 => -3.90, 23.5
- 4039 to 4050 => -1.56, 34.8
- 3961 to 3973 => 6.27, 12.7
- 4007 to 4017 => -2.18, 35.2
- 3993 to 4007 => -3.05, 34.4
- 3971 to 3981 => 1.02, 24.4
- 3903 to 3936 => 2.59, 22.3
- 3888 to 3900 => 0.13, 22.8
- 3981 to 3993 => -1.58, 31.3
